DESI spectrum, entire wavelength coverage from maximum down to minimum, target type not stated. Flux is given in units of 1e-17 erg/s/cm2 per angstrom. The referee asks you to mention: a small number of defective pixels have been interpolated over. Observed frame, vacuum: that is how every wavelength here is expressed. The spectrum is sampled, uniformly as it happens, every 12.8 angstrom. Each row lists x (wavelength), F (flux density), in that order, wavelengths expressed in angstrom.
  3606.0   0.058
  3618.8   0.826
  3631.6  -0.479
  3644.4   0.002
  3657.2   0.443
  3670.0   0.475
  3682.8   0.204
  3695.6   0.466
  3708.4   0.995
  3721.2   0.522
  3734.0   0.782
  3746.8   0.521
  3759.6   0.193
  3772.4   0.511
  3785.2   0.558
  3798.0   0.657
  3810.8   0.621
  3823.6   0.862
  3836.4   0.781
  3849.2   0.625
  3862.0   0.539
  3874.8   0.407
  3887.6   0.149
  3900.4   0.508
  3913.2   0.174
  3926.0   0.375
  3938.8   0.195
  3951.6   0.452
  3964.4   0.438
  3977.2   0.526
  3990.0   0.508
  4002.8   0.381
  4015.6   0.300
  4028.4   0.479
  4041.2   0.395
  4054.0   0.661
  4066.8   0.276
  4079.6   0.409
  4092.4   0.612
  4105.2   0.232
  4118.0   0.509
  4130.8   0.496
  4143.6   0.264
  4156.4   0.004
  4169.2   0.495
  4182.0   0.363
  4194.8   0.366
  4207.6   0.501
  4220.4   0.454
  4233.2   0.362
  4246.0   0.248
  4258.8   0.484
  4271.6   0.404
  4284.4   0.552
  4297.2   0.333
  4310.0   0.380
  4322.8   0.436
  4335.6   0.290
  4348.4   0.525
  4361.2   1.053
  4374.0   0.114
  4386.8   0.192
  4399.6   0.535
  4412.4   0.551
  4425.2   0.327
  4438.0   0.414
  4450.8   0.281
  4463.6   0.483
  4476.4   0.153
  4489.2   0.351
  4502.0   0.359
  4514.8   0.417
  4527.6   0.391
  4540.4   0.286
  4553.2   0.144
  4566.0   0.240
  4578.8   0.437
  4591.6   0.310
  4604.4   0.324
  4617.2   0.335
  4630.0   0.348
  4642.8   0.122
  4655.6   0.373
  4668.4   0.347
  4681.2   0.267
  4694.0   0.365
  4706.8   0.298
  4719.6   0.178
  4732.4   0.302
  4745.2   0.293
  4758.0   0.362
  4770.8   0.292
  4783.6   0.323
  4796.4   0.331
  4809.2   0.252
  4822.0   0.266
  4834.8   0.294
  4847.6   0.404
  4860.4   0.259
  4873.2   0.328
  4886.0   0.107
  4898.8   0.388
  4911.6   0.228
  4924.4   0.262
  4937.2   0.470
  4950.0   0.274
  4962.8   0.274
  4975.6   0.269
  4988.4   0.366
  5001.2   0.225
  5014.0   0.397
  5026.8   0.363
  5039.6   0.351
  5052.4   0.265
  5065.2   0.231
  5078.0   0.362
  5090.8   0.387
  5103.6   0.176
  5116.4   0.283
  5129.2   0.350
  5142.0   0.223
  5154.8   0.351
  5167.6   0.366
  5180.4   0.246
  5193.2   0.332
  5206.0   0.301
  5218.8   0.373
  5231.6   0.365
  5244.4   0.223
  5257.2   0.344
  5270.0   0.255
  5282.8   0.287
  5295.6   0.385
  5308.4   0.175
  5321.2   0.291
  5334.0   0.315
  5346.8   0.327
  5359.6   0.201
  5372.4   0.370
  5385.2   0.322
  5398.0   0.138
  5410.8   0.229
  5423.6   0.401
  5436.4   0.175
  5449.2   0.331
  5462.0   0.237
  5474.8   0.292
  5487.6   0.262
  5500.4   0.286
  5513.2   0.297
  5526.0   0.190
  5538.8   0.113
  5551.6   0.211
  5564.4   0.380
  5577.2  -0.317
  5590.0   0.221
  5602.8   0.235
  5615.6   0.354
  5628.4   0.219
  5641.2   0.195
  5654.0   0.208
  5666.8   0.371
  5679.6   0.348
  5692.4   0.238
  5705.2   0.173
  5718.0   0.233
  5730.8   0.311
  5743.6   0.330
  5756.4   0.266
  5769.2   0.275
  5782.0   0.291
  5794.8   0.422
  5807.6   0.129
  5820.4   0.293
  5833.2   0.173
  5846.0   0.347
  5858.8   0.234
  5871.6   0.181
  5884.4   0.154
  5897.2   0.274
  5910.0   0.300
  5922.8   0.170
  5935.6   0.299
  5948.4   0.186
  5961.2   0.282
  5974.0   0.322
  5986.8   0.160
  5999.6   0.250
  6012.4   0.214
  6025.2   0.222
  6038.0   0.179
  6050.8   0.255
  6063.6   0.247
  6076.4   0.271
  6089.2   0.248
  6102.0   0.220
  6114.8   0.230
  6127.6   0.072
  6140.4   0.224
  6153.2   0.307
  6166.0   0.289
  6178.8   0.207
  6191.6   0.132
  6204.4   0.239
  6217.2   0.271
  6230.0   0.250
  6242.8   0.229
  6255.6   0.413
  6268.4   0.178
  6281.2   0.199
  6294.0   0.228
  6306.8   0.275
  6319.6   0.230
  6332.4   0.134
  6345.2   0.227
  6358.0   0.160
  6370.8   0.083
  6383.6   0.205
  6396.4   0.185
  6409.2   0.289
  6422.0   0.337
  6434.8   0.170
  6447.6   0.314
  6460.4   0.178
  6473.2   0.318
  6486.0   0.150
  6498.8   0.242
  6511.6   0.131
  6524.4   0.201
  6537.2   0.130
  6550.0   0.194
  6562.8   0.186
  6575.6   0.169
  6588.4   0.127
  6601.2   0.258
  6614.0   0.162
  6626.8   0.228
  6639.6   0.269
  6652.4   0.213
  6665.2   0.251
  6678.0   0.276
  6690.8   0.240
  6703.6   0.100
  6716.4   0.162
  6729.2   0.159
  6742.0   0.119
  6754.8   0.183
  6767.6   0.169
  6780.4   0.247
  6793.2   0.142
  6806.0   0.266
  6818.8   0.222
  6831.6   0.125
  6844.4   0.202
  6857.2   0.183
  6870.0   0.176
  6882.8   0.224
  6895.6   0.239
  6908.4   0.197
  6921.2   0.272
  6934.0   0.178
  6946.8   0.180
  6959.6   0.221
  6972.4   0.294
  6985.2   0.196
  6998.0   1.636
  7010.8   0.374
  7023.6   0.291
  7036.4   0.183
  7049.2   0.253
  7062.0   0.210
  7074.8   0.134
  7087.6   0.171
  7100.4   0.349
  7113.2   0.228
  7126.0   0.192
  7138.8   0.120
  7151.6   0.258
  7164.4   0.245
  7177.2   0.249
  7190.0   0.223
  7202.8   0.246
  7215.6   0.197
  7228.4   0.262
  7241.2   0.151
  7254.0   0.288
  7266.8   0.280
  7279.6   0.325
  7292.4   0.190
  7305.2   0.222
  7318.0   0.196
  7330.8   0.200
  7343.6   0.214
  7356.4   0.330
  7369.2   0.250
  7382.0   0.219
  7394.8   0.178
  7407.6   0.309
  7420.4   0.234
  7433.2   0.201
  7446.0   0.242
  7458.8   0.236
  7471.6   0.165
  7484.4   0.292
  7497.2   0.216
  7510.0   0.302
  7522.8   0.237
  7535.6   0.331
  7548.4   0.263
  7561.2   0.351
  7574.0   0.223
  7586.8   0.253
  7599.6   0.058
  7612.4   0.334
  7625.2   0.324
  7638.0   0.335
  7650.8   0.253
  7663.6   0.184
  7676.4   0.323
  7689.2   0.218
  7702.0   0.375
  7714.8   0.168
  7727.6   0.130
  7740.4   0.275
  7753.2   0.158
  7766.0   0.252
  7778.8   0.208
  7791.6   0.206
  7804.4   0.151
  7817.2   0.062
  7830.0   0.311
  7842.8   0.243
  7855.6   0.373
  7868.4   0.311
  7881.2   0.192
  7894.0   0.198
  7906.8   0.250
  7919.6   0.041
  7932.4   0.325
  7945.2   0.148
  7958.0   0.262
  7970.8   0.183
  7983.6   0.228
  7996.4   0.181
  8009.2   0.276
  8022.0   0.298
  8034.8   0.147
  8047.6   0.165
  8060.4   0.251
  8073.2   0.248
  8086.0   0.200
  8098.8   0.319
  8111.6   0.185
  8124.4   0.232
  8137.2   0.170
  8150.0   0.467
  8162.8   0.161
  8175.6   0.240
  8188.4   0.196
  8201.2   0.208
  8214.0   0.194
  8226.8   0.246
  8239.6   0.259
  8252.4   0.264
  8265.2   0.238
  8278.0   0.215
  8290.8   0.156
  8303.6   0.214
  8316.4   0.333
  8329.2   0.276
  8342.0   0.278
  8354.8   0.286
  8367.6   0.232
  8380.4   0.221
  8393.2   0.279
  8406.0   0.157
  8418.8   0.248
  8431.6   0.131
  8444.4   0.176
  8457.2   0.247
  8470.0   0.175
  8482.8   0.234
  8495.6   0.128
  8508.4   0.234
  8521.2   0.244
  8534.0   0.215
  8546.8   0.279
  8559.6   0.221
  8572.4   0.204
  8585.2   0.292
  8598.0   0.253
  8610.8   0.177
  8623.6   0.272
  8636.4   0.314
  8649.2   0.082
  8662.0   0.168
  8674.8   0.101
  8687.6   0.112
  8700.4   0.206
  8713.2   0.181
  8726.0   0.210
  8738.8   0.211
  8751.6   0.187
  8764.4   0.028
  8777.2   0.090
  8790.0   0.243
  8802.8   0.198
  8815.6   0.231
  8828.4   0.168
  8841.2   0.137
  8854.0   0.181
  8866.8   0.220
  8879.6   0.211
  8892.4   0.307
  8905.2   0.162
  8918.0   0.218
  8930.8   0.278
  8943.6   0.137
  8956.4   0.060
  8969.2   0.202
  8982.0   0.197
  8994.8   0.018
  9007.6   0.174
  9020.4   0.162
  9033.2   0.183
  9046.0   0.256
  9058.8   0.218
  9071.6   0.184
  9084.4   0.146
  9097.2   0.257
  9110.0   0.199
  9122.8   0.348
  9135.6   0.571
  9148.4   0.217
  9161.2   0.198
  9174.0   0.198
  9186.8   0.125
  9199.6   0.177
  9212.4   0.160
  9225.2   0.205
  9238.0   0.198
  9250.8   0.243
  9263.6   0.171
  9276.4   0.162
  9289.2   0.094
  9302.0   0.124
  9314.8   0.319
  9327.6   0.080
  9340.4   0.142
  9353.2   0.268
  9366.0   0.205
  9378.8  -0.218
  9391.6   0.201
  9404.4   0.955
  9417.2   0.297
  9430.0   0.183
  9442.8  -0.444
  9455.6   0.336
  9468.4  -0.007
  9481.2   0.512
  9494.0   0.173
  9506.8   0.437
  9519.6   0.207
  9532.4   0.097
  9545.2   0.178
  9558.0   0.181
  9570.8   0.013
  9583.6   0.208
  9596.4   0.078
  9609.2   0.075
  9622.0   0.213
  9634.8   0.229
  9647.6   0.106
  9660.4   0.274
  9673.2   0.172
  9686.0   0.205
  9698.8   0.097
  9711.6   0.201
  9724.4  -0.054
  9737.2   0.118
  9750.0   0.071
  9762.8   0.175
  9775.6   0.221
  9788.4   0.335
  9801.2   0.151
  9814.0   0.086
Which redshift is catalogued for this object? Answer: 0.878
